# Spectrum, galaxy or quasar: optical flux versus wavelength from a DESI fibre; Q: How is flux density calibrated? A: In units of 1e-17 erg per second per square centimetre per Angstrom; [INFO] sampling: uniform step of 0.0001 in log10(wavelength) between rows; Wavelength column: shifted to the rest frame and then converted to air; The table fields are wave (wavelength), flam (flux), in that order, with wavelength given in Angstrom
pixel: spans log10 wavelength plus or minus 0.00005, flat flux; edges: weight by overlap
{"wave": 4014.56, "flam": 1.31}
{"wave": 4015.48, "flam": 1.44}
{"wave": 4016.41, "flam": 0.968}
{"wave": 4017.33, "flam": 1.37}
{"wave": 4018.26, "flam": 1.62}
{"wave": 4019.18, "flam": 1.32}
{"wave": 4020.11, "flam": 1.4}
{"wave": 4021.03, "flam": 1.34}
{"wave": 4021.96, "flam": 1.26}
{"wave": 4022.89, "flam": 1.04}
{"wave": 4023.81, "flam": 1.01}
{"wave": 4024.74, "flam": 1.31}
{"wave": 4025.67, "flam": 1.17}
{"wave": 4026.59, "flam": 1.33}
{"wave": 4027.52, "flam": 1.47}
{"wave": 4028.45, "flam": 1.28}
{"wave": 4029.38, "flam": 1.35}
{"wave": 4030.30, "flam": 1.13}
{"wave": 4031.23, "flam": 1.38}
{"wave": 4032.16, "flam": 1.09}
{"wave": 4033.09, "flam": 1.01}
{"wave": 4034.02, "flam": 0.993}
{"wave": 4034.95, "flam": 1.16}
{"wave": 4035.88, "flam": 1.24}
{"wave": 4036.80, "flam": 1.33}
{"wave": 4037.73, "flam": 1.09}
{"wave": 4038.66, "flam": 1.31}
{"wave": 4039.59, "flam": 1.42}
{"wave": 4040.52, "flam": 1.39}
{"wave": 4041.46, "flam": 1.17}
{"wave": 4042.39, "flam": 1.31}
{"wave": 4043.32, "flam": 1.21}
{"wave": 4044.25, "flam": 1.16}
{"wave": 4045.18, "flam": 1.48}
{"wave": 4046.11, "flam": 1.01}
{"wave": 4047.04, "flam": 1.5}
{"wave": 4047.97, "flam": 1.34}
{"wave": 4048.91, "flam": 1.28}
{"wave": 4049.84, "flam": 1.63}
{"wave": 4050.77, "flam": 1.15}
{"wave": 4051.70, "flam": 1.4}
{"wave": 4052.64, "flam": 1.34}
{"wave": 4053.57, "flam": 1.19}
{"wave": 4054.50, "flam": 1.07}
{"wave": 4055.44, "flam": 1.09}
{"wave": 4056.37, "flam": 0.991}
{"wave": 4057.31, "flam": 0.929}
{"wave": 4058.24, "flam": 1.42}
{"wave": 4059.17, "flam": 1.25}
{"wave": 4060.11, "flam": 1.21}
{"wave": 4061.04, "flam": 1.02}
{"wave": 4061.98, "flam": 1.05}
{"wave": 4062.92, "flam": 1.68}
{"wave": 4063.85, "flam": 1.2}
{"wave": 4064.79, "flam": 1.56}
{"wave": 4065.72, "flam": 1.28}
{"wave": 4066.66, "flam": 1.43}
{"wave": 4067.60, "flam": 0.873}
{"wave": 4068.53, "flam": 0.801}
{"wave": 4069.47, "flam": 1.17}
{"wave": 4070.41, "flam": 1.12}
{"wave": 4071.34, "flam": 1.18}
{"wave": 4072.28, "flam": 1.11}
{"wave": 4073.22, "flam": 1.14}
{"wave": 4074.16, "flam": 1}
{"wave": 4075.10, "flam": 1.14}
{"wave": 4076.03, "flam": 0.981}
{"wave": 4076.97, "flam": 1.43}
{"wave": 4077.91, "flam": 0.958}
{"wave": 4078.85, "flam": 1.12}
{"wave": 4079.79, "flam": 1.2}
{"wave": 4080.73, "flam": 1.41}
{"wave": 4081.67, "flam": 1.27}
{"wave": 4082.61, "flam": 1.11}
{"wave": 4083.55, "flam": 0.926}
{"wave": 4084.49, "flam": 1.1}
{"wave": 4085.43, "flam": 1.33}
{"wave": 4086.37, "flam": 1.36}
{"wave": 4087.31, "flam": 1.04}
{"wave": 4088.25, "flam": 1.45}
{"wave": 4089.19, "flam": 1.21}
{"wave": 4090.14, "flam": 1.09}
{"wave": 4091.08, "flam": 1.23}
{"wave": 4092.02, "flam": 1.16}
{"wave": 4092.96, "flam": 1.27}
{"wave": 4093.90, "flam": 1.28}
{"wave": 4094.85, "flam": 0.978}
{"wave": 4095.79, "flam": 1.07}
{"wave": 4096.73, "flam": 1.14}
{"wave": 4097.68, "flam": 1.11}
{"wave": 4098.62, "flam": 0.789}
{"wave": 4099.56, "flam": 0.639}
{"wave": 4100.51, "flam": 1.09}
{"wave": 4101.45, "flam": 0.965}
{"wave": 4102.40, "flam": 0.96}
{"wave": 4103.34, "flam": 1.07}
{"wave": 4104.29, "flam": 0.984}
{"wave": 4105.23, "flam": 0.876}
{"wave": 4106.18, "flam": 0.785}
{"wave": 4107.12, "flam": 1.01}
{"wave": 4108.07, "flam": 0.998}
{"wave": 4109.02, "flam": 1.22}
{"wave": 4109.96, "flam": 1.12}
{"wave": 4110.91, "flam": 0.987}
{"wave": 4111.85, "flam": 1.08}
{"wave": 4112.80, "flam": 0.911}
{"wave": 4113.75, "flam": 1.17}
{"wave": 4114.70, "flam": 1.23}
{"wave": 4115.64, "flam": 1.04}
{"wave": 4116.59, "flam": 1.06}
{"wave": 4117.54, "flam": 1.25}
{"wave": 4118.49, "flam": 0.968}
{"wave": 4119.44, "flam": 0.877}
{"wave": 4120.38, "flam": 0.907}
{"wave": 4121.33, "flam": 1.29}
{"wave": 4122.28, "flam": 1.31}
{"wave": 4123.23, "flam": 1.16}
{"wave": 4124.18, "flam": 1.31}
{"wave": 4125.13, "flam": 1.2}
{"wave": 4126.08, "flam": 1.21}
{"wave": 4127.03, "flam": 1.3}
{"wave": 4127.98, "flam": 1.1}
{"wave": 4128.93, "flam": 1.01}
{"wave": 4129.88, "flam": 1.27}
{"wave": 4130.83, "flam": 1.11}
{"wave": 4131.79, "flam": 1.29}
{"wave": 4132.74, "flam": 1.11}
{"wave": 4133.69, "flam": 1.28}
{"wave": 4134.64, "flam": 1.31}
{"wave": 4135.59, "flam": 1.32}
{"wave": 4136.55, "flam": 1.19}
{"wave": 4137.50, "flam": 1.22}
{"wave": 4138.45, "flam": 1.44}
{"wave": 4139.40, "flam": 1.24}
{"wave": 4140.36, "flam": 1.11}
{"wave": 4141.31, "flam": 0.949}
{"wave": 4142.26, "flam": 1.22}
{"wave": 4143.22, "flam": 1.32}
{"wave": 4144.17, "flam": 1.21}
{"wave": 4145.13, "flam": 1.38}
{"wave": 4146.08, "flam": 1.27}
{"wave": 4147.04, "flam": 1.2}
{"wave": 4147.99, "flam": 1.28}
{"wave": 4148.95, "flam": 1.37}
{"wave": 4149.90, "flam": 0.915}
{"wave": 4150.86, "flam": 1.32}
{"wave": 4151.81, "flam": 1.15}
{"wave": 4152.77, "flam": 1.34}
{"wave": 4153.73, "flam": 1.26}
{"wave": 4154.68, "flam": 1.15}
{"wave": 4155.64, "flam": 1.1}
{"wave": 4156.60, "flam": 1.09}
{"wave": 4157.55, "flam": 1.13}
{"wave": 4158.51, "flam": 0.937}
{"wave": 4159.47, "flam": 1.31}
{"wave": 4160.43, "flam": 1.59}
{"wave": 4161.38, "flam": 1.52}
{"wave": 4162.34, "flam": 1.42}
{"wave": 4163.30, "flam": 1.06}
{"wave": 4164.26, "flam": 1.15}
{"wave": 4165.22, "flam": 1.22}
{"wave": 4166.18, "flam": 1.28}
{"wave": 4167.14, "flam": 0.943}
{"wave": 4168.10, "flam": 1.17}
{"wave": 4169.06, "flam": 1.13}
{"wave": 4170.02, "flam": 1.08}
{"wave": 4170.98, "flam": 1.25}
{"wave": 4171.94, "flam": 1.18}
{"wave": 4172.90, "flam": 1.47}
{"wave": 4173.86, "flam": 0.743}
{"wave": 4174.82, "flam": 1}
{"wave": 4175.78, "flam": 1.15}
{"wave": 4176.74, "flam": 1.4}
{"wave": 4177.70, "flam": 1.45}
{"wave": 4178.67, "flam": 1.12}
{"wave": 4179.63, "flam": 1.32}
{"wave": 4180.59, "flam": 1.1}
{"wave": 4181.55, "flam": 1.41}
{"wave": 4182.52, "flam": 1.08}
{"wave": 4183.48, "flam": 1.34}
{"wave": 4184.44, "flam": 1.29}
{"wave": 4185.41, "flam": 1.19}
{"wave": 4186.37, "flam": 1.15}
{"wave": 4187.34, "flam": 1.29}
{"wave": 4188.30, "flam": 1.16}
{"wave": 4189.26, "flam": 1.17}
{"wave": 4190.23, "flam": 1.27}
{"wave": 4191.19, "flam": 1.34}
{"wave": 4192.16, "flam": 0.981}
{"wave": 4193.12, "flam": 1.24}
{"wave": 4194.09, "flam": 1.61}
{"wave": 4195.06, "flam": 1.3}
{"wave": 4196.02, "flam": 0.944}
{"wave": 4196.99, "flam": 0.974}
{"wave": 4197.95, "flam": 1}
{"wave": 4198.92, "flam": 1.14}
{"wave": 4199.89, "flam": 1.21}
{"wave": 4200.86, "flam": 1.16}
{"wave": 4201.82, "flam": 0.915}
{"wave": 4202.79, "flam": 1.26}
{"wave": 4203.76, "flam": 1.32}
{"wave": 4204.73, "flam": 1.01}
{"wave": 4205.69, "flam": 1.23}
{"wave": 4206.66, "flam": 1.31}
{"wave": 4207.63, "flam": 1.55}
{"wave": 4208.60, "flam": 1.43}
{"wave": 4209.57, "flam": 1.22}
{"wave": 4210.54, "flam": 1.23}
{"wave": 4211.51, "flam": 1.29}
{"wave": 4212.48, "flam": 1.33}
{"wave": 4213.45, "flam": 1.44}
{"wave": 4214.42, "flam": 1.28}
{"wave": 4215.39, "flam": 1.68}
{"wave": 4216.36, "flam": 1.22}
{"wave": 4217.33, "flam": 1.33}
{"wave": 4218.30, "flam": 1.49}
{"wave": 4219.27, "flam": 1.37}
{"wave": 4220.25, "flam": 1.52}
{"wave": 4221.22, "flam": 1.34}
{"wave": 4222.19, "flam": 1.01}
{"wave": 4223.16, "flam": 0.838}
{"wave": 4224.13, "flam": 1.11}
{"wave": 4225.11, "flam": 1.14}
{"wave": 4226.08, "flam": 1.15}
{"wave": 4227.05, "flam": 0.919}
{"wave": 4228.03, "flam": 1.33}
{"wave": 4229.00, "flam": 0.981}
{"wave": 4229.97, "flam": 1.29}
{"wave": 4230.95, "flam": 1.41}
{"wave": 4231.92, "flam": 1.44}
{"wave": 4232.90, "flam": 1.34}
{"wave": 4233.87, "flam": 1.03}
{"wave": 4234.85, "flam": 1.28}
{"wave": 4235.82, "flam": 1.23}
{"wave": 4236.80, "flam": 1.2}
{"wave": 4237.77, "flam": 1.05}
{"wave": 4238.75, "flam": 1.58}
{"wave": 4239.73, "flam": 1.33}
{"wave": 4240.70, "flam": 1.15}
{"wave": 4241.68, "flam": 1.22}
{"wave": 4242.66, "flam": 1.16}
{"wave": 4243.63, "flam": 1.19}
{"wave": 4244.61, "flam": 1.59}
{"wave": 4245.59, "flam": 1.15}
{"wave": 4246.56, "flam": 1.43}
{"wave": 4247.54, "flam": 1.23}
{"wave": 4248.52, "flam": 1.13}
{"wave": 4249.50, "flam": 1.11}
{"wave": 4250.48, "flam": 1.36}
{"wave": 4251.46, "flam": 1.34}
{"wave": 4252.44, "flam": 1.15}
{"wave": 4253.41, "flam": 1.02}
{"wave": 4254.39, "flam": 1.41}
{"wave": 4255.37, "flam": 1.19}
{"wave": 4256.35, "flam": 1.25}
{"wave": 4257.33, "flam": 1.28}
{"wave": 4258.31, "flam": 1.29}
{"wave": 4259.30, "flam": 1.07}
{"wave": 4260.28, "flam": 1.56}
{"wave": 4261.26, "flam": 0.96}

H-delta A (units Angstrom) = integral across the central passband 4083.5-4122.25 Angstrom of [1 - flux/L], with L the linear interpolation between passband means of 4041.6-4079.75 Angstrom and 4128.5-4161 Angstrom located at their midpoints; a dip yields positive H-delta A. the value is 4.28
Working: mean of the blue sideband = 1.2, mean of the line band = 1.08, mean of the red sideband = 1.22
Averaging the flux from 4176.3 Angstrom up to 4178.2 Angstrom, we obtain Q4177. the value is 1.42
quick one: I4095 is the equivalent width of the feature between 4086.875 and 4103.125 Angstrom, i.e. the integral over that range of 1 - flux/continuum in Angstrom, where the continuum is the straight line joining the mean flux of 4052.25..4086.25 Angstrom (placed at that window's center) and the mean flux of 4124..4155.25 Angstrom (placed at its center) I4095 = 1.40 Angstrom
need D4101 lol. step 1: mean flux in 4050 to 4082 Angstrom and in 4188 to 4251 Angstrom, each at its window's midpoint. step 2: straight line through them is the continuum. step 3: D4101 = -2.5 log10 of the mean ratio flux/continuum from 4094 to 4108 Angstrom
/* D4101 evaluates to 0.23 mag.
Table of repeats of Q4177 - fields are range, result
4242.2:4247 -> 1.31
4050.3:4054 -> 1.27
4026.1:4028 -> 1.4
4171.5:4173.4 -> 1.32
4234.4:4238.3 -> 1.19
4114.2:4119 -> 1.11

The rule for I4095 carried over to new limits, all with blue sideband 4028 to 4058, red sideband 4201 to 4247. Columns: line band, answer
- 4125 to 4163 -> 0.6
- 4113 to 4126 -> 1.2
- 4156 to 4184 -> 1.0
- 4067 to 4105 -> 4.1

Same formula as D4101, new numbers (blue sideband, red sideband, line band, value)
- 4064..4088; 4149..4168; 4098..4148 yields 0.06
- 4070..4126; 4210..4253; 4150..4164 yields -0.05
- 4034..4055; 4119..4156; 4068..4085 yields 0.12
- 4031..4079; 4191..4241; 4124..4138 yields 0.01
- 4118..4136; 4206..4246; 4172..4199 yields 0.03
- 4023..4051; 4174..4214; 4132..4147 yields 0.00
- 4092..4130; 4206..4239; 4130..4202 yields -0.03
